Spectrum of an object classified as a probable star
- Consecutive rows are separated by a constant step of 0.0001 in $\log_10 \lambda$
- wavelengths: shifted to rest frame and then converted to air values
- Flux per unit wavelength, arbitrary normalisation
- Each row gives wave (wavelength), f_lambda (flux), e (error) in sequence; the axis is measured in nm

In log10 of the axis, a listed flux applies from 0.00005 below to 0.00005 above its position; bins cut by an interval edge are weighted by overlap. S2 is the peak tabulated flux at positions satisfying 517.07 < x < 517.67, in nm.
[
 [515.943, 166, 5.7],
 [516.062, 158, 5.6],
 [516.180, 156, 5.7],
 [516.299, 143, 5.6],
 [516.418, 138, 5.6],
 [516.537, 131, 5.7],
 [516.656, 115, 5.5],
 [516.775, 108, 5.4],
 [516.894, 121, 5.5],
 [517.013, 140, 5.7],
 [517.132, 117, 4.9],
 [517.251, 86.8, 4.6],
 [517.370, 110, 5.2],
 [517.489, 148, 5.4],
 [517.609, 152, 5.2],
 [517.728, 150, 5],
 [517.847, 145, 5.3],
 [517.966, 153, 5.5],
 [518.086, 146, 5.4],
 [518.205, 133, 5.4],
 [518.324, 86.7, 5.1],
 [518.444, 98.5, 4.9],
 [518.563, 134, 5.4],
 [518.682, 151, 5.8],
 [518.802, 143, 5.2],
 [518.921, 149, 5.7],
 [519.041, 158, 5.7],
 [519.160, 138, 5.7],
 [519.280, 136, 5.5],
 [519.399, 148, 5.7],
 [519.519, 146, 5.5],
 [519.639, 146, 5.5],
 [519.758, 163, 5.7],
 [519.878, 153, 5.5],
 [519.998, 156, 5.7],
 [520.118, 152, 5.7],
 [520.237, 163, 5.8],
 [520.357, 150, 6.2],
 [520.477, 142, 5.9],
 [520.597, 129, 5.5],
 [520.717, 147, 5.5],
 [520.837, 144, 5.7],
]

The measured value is 152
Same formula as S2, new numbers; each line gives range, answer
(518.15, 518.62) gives 134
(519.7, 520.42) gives 163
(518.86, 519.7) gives 158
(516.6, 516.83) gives 115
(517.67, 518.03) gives 153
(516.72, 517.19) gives 140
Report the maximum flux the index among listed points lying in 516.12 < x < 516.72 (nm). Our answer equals 156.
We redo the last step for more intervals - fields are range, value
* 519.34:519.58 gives 148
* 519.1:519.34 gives 138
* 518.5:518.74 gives 151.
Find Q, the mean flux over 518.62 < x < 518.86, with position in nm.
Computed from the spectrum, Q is 147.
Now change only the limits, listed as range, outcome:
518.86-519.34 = 145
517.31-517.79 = 140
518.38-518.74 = 127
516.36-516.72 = 128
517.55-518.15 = 149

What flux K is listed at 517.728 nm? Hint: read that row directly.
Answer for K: 150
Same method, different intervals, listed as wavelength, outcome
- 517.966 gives 153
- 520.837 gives 144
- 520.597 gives 129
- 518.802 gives 143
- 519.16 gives 138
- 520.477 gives 142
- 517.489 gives 148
